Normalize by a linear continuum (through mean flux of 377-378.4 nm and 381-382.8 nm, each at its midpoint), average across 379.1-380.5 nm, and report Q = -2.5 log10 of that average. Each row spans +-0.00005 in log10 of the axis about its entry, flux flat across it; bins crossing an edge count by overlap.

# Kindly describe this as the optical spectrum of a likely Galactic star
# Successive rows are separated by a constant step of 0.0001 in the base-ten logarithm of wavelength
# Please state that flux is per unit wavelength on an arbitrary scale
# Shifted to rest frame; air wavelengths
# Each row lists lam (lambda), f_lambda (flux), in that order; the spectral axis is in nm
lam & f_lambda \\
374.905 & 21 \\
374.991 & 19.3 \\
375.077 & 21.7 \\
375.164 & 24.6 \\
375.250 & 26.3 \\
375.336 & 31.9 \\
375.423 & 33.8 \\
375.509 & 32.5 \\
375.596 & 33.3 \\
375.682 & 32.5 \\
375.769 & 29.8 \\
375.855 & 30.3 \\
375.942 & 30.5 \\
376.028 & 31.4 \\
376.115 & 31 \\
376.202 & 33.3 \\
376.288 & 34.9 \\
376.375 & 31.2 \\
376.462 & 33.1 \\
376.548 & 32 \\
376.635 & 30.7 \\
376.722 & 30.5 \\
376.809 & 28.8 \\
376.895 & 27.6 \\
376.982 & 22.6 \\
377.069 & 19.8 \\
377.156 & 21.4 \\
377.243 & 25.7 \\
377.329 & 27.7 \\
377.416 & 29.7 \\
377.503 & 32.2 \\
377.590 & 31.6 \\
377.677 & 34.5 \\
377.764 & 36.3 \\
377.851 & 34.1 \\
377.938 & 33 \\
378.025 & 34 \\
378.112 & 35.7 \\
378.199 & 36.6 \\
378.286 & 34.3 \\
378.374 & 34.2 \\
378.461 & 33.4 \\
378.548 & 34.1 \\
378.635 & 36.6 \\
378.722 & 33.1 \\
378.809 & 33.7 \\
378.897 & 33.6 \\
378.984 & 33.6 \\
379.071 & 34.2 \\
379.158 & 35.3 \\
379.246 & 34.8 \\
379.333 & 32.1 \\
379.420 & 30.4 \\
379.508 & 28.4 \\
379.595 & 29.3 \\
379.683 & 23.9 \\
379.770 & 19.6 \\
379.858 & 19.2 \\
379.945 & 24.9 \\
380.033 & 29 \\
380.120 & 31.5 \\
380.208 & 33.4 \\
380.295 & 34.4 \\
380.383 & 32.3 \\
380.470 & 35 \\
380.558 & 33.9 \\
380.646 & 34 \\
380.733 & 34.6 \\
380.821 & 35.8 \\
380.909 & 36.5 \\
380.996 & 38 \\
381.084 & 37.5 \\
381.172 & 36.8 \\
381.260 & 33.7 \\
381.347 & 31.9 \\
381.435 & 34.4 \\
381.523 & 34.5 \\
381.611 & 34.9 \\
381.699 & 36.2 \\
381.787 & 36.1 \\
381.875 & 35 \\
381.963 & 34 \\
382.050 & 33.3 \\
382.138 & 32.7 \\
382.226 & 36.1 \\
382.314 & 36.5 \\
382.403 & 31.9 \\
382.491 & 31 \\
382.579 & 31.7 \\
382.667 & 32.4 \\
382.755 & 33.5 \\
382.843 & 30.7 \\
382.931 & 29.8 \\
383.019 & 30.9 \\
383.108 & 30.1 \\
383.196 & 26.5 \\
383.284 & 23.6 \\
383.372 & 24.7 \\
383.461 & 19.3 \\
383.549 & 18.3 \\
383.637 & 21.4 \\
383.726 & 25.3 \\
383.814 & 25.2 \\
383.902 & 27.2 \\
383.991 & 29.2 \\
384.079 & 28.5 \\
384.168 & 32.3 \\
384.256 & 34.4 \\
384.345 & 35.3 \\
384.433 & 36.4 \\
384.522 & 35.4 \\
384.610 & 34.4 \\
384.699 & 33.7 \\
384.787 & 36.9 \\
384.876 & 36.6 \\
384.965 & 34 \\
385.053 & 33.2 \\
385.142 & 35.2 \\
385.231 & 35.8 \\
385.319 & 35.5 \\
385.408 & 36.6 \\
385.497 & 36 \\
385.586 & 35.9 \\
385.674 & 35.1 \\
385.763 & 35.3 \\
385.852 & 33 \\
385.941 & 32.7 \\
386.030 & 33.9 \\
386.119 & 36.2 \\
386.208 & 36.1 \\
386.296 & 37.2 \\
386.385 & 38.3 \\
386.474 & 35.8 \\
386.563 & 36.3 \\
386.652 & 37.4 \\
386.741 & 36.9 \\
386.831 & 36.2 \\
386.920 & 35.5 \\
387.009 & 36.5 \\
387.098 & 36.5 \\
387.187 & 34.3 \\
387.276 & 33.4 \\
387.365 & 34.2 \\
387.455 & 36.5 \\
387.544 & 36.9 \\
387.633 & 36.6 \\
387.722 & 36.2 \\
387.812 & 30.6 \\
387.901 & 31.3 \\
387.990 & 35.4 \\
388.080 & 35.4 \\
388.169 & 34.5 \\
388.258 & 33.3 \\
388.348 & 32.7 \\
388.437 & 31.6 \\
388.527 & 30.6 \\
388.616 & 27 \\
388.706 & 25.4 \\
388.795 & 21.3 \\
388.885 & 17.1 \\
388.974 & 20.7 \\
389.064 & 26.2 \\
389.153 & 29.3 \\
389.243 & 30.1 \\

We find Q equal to 0.11 mag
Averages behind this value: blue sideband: 31.1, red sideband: 34.3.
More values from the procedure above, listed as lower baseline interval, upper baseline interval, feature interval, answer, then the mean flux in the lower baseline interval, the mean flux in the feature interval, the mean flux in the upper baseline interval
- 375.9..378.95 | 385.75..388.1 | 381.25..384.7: 0.09 mag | 31.5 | 31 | 35.3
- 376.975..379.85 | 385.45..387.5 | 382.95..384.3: 0.27 mag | 31.2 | 26.5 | 35.6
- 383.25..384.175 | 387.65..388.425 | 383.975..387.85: -0.20 mag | 24.7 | 35.1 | 33.7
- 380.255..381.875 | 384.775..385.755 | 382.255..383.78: 0.24 mag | 35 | 28.1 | 35.5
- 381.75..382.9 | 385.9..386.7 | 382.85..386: 0.12 mag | 33.4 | 31.3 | 36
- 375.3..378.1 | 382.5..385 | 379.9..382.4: -0.13 mag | 30.7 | 34.1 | 29.9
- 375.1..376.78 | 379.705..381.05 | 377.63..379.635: -0.08 mag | 31.1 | 33.7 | 31.4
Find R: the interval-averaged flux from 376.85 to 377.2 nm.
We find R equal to 22.9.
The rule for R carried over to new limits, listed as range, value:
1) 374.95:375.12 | 20.6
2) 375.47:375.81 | 32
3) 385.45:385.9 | 35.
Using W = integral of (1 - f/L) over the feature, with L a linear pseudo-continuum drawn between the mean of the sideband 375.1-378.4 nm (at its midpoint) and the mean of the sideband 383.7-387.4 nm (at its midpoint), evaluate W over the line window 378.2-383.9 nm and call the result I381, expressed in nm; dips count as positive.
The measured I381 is 0.177 nm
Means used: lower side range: 30.8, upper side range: 34.4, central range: 31.5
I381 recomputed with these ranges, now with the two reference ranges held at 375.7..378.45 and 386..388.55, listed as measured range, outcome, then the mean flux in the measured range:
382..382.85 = 0.001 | 33.1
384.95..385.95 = -0.018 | 35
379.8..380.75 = 0.042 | 30.9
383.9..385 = 0.010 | 33.6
